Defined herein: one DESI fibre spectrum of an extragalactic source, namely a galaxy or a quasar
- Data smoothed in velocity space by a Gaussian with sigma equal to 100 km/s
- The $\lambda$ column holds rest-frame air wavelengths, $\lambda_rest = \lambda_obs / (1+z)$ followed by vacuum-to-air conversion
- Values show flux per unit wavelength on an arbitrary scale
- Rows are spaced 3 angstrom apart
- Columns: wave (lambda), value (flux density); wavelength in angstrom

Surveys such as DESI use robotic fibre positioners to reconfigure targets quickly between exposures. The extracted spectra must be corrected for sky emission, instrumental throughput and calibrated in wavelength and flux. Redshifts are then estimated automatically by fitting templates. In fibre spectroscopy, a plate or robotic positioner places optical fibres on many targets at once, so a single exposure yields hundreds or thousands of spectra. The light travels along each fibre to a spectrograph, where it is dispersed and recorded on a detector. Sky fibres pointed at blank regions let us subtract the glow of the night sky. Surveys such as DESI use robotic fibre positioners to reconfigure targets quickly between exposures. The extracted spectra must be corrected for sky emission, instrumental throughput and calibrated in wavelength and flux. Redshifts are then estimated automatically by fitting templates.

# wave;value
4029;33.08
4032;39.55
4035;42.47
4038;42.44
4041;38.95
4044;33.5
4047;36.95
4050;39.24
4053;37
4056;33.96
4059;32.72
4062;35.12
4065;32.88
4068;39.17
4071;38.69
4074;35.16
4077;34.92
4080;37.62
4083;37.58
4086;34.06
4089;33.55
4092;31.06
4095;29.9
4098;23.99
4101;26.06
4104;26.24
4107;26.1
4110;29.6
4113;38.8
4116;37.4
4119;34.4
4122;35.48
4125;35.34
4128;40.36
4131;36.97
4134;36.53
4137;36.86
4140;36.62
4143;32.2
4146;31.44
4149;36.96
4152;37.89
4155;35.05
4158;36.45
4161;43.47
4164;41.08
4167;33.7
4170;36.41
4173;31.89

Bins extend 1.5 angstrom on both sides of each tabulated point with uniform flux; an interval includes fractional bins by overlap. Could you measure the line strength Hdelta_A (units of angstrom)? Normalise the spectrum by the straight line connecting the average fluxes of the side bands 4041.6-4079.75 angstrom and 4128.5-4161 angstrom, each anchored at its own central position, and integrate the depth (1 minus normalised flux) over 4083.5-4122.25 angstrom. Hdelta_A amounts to 5.1 angstrom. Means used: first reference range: 35.9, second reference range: 36.2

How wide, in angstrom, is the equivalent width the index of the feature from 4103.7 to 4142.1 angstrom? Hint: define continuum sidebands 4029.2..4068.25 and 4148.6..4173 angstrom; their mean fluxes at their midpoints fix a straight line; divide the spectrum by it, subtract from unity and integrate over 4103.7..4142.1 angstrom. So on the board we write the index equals 2.4 angstrom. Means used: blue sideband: 37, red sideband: 37.3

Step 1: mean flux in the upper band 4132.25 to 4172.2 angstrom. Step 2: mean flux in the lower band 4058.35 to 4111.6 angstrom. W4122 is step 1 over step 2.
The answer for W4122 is 1.12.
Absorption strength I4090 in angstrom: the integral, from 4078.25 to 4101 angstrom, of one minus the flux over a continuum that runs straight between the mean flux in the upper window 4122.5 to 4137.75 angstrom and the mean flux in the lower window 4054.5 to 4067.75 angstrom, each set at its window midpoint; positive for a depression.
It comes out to 2.1 angstrom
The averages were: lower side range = 34.2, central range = 32.1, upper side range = 37.1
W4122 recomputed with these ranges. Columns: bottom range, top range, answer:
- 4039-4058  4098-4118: 0.83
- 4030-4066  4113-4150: 0.97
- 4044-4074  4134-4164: 1.02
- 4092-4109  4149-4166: 1.43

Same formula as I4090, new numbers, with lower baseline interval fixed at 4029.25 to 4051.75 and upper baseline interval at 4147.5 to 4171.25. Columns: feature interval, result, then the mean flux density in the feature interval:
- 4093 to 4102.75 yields 2.89 angstrom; 26.9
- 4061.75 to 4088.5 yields 1.59 angstrom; 36.1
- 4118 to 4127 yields 0.60 angstrom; 35.4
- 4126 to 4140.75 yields 0.17 angstrom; 37.4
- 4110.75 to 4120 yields 0.39 angstrom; 36.4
